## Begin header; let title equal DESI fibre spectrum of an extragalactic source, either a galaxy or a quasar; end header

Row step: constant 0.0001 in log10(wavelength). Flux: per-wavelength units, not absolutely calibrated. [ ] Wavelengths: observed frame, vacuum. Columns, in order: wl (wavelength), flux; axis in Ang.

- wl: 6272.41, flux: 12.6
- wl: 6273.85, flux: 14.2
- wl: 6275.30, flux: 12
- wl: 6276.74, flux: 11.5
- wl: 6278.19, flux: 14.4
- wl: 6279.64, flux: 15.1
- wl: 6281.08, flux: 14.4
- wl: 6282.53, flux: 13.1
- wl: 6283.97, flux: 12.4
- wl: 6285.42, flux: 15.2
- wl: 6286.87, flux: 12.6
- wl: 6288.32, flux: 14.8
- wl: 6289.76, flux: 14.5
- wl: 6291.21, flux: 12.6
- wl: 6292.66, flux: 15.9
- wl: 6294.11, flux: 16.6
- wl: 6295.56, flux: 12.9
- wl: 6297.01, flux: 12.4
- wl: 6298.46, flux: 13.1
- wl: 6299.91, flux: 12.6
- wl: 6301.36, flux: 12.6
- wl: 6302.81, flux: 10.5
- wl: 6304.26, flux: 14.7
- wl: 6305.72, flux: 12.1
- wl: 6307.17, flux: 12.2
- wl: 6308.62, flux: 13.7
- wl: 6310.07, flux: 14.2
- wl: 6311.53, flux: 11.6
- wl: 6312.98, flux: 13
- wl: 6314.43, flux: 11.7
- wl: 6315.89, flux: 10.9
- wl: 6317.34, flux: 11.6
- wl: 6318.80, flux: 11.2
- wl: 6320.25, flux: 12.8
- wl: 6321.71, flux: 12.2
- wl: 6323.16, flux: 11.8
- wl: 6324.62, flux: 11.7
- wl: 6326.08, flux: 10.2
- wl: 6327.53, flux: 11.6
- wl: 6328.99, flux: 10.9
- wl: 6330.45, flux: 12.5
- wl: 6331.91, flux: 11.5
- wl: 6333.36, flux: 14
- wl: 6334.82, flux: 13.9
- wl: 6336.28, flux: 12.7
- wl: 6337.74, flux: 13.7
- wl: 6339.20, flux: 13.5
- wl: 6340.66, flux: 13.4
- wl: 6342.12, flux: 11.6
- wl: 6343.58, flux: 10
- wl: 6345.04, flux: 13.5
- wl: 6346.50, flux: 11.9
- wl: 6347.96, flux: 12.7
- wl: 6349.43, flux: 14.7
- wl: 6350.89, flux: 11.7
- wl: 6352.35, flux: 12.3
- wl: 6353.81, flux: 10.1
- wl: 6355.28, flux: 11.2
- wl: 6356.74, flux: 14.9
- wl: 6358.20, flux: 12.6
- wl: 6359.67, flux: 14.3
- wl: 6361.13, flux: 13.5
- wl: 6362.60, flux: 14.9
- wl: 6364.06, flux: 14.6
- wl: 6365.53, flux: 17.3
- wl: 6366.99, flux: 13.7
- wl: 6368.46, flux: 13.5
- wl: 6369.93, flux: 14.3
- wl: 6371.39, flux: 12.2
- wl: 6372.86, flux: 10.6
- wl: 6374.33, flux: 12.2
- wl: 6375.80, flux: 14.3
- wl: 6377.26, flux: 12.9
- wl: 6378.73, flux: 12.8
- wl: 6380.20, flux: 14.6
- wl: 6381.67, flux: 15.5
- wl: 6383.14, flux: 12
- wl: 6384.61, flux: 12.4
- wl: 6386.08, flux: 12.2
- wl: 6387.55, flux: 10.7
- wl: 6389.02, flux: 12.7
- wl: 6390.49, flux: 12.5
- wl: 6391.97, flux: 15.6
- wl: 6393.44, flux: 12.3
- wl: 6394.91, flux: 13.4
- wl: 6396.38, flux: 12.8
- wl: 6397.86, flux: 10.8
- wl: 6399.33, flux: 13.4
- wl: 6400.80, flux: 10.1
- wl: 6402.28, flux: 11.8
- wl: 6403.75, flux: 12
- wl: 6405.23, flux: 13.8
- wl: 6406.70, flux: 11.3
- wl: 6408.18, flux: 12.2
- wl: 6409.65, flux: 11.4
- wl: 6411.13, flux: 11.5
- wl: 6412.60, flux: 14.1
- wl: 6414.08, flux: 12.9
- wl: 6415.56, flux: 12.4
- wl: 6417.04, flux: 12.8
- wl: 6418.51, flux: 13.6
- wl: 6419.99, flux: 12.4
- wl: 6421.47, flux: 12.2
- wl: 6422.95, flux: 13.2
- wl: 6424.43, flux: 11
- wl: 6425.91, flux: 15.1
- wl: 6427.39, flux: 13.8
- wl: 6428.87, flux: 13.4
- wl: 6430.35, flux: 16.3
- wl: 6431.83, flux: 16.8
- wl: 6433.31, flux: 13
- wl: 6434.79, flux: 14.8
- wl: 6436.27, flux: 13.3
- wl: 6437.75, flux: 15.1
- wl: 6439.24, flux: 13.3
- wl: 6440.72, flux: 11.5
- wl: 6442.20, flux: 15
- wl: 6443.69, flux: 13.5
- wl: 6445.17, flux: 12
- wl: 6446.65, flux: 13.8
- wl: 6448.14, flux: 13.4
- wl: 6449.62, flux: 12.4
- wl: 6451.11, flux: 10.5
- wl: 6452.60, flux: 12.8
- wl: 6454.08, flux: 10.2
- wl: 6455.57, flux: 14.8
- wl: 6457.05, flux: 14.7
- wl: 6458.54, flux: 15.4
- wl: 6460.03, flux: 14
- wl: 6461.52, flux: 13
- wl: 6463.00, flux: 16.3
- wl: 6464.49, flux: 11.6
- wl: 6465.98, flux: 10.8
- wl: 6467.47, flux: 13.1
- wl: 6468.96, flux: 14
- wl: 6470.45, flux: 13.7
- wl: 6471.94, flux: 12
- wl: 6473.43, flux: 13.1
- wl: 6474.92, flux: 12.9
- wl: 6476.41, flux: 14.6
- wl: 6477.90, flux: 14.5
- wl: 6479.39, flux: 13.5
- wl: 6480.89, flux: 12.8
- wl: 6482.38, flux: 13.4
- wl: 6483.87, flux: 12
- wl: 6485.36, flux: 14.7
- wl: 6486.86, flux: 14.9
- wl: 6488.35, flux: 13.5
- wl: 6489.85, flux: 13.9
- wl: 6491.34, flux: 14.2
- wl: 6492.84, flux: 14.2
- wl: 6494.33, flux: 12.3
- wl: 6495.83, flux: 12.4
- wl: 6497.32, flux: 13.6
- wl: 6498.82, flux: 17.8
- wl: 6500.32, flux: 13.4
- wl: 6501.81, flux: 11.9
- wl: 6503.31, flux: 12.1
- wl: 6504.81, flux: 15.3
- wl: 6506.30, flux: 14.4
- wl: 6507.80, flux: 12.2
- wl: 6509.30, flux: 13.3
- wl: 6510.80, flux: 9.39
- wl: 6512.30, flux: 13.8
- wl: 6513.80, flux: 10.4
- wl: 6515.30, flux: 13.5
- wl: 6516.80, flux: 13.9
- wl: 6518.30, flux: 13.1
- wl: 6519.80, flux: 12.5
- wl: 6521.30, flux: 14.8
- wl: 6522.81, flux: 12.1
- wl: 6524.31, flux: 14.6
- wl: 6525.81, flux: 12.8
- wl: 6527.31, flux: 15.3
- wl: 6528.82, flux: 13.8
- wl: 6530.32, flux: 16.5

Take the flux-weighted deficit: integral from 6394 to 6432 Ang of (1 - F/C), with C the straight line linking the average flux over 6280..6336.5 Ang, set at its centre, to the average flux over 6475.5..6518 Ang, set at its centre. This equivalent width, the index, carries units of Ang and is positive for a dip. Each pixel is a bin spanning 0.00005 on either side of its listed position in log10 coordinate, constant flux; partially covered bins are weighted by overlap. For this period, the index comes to 1.0 Ang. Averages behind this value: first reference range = 12.8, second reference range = 13.4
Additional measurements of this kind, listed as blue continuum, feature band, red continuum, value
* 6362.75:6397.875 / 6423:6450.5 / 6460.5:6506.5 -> -0.65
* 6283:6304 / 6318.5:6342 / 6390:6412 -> 1.34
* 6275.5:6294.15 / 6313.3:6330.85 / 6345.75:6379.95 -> 2.56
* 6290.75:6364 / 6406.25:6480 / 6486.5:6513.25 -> -0.48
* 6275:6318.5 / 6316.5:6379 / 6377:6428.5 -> 0.96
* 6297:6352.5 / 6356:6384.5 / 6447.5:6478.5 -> -2.33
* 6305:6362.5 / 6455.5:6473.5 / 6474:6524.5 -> -0.49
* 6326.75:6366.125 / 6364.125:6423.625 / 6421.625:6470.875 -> 1.62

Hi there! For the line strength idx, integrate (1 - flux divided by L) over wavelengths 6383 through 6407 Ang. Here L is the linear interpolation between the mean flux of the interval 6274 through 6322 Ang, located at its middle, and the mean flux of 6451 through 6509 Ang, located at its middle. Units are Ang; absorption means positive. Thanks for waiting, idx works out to 1.7 Ang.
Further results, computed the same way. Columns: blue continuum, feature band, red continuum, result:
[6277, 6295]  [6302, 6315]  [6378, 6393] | 1.2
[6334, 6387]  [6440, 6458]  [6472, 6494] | 0.8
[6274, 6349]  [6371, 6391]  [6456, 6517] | 0.5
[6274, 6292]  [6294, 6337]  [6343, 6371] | 3.4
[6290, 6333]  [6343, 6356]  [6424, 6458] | 0.8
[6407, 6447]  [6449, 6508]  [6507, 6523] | -2.3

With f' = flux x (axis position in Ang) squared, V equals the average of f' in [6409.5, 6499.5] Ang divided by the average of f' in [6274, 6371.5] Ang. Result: 1.08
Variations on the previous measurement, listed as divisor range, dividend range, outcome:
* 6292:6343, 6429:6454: 1.11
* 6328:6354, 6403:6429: 1.04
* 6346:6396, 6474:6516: 1.06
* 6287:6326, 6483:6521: 1.11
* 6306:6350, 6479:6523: 1.14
